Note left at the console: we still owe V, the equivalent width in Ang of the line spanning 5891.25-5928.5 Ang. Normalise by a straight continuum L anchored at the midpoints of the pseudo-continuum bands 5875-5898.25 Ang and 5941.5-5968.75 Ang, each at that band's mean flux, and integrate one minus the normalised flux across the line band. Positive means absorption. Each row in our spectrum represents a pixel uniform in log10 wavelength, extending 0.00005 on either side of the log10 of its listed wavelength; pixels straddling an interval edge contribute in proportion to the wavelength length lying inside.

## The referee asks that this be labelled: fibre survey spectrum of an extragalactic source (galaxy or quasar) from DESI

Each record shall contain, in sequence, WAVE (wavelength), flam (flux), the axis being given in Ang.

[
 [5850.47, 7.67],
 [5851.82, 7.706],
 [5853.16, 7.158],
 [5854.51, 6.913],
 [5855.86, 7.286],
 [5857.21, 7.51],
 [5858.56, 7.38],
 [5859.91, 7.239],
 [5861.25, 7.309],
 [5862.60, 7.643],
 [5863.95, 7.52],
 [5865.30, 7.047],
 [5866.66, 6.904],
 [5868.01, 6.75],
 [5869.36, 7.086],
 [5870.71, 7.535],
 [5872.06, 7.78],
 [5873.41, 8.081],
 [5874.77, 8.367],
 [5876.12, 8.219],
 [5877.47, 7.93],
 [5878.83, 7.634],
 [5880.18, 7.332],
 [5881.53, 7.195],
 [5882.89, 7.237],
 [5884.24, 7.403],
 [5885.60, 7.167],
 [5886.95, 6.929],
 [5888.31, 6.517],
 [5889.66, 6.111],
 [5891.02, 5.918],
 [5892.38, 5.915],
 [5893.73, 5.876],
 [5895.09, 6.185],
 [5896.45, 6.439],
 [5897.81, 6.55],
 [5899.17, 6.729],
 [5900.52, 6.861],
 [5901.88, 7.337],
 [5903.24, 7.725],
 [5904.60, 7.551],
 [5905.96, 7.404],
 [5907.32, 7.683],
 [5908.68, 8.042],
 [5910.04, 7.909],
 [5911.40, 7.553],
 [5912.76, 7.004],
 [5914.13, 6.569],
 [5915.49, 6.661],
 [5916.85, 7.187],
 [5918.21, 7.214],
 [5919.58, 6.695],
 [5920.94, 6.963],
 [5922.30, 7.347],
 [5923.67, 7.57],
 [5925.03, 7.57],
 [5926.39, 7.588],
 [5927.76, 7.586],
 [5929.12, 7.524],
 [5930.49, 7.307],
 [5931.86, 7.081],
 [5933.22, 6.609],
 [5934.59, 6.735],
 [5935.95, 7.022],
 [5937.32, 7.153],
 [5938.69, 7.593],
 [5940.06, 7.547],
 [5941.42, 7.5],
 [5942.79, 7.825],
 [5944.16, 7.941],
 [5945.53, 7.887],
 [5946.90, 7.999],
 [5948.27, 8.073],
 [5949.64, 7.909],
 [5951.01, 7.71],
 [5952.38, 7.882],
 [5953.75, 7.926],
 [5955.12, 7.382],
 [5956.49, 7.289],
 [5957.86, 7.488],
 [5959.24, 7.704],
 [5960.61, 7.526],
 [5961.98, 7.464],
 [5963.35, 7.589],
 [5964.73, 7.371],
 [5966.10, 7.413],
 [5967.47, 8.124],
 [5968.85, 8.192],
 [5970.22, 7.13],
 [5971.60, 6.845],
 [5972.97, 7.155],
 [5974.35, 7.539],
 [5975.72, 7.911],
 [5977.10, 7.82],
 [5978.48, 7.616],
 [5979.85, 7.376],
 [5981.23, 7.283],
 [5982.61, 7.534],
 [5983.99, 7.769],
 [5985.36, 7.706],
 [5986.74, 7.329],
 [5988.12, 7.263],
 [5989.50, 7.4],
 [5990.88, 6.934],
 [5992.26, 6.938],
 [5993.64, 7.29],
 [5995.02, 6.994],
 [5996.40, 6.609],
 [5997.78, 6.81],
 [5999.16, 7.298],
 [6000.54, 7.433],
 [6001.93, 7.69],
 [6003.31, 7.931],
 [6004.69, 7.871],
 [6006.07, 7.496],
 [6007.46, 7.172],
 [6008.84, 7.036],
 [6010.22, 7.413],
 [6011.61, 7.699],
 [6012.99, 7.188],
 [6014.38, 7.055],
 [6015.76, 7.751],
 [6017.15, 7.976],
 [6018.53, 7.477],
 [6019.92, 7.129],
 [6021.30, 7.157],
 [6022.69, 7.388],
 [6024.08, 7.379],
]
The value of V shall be 0.4 Ang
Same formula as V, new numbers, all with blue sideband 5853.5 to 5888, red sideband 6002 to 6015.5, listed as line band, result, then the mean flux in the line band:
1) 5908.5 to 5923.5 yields 0.5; 7.18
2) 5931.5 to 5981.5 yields -0.7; 7.54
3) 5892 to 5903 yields 1.3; 6.55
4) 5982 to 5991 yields 0.0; 7.45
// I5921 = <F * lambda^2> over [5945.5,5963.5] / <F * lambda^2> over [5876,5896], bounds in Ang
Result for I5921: 1.1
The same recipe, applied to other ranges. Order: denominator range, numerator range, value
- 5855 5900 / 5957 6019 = 1.09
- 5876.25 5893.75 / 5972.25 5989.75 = 1.12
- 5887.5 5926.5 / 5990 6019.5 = 1.09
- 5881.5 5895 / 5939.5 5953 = 1.21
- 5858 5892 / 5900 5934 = 1.02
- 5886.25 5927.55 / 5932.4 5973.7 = 1.09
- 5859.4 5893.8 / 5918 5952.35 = 1.06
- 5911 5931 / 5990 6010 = 1.03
